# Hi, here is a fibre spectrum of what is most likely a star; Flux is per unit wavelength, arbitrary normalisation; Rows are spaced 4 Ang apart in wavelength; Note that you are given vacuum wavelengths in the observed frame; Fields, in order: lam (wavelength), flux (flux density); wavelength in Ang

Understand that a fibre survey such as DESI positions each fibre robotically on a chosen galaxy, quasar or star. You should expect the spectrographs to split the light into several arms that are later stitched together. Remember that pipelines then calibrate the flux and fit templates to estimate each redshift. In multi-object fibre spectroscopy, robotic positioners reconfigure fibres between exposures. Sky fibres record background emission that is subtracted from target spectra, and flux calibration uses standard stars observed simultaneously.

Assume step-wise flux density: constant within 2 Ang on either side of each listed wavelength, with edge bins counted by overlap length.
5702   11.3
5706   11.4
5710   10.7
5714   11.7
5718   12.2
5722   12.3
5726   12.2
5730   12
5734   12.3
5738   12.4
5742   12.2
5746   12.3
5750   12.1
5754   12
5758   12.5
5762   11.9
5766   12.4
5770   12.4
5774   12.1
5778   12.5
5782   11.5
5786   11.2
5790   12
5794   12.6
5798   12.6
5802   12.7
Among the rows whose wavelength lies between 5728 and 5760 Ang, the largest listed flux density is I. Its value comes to 12.5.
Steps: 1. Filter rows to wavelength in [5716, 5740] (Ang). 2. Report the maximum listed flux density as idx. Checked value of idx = 12.4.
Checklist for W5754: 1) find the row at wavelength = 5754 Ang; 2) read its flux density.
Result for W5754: 12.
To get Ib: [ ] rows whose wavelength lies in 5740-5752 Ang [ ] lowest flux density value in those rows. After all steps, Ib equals 12.1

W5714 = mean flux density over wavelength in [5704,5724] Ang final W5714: 11.7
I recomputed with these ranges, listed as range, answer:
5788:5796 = 12.6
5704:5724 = 12.3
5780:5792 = 12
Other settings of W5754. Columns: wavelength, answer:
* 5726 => 12.2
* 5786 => 11.2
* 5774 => 12.1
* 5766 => 12.4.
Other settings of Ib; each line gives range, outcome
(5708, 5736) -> 10.7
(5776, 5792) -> 11.2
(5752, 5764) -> 11.9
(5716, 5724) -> 12.2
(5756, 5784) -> 11.5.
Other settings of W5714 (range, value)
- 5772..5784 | 12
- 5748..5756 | 12.1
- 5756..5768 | 12.3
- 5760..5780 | 12.3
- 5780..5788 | 11.3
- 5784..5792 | 11.6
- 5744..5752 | 12.2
